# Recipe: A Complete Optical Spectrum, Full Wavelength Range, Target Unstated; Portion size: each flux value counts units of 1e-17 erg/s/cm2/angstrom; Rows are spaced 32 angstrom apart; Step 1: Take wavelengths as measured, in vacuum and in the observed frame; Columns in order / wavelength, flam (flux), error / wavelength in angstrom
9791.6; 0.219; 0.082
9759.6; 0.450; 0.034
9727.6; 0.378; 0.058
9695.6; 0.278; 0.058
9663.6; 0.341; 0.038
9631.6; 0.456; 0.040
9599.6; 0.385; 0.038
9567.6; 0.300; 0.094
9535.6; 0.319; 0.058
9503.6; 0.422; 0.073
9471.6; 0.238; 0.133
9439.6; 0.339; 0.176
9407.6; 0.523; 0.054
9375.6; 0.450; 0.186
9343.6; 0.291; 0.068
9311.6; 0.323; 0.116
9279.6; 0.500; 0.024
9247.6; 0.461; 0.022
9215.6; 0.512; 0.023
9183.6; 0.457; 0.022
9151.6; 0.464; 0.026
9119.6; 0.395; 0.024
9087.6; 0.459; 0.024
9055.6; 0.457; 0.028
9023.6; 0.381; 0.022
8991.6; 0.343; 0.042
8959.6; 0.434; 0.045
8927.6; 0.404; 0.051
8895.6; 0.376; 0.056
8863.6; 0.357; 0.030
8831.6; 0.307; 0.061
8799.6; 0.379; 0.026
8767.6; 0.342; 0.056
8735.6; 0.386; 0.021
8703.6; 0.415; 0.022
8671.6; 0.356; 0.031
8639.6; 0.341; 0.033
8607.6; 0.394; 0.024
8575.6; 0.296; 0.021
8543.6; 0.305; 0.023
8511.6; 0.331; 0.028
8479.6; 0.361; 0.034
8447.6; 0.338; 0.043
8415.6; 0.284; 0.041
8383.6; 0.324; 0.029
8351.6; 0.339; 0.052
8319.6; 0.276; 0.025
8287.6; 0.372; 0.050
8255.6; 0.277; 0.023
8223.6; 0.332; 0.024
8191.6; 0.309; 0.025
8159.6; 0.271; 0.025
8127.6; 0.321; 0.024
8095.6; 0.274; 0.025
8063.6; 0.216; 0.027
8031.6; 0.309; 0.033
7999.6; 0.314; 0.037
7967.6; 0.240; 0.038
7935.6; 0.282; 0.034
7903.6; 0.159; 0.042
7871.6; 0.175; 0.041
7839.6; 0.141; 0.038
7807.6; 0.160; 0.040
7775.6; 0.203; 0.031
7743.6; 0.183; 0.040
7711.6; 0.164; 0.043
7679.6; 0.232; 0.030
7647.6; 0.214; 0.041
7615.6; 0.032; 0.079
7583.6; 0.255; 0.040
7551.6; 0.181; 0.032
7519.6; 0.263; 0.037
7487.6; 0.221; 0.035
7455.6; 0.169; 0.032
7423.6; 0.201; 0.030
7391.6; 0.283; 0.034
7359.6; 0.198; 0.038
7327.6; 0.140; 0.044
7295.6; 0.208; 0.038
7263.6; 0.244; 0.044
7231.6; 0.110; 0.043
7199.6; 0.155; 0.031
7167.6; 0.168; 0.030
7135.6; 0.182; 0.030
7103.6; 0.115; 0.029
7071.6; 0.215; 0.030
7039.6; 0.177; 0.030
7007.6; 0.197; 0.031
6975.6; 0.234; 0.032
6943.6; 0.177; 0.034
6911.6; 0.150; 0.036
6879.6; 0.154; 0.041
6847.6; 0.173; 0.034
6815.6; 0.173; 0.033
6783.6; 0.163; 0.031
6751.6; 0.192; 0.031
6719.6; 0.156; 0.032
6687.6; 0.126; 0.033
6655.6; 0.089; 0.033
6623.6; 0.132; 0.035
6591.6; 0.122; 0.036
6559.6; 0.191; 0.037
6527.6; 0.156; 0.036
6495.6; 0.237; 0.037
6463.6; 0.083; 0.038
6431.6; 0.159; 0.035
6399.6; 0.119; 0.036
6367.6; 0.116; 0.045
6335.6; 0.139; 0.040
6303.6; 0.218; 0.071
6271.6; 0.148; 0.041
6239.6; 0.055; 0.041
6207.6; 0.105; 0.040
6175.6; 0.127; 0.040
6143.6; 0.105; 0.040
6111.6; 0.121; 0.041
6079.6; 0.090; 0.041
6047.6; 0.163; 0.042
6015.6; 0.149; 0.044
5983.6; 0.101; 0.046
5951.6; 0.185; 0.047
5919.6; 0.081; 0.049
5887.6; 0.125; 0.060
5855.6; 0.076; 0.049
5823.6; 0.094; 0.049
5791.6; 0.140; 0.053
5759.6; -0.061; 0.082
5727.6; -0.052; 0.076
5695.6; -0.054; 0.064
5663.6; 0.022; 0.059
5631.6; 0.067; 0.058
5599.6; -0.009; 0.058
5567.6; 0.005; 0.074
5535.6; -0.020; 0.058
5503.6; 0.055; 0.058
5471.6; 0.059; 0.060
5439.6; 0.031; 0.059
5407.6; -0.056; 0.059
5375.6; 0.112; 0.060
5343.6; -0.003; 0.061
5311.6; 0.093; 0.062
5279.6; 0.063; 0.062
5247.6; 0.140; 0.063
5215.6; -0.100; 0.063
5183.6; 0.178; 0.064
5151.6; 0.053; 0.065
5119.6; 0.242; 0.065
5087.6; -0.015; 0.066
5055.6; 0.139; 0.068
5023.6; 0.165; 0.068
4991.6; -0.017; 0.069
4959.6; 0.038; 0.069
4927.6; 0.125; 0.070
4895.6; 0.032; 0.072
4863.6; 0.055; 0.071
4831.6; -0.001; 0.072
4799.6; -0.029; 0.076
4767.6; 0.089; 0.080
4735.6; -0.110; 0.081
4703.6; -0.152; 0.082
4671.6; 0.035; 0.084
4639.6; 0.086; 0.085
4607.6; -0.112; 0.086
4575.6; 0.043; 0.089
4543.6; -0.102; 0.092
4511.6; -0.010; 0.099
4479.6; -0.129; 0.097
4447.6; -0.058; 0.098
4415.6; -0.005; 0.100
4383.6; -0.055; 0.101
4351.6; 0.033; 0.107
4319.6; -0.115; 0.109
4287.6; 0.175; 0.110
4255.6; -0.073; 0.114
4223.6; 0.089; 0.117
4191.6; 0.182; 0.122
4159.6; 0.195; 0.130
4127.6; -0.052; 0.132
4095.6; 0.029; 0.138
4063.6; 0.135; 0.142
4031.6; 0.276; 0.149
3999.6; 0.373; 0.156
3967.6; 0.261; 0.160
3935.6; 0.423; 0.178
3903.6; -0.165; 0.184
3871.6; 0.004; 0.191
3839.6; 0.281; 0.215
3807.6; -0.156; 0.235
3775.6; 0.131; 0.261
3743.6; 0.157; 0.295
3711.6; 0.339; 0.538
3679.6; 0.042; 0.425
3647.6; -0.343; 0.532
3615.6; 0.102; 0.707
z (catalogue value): 0.989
